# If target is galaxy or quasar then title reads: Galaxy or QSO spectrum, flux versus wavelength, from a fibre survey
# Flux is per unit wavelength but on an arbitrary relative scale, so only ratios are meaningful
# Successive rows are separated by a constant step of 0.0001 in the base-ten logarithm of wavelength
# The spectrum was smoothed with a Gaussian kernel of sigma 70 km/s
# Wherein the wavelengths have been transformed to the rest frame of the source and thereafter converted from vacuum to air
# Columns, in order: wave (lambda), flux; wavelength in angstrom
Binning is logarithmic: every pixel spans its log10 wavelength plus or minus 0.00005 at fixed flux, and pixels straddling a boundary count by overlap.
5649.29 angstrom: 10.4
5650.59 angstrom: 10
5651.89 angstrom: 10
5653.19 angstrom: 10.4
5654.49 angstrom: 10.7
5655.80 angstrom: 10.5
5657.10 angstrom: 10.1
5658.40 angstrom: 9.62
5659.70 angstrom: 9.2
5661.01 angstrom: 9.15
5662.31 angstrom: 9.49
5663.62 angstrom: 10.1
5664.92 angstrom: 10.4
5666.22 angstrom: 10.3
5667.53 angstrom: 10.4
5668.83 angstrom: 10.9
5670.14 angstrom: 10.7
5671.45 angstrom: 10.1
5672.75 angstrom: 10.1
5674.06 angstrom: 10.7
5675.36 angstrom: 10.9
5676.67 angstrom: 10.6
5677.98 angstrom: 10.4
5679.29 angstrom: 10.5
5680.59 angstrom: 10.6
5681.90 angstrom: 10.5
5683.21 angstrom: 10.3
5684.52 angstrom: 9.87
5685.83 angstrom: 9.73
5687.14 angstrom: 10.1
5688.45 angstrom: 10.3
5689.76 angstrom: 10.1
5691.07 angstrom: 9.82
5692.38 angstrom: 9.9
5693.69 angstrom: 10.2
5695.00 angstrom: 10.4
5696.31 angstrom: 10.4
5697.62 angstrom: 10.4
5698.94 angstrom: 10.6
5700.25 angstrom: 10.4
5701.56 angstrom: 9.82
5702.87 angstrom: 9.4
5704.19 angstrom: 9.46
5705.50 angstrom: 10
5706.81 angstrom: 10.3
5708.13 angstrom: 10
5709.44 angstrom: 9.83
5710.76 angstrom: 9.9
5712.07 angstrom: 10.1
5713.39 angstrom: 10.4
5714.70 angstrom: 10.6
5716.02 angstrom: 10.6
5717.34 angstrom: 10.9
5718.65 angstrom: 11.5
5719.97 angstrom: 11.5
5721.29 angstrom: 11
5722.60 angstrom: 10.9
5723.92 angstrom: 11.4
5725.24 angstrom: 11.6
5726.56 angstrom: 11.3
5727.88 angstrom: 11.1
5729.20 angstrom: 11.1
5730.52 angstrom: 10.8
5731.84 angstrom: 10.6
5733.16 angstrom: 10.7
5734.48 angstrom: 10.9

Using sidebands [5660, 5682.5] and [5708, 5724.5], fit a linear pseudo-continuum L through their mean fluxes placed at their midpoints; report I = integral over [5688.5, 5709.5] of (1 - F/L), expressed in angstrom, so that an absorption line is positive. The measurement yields 0.9 angstrom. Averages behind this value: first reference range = 10.3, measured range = 10.1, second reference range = 10.7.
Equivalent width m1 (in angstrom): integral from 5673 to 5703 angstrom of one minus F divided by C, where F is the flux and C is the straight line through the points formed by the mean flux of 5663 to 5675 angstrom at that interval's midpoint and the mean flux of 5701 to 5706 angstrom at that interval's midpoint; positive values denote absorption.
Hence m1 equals -0.8 angstrom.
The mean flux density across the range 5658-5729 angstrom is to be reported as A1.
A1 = 10.4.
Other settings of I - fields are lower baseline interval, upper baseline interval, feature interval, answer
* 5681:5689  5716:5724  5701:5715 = 1.1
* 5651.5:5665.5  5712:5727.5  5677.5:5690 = 0.2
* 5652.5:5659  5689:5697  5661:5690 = -0.3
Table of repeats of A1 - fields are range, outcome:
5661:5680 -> 10.4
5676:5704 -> 10.2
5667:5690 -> 10.4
